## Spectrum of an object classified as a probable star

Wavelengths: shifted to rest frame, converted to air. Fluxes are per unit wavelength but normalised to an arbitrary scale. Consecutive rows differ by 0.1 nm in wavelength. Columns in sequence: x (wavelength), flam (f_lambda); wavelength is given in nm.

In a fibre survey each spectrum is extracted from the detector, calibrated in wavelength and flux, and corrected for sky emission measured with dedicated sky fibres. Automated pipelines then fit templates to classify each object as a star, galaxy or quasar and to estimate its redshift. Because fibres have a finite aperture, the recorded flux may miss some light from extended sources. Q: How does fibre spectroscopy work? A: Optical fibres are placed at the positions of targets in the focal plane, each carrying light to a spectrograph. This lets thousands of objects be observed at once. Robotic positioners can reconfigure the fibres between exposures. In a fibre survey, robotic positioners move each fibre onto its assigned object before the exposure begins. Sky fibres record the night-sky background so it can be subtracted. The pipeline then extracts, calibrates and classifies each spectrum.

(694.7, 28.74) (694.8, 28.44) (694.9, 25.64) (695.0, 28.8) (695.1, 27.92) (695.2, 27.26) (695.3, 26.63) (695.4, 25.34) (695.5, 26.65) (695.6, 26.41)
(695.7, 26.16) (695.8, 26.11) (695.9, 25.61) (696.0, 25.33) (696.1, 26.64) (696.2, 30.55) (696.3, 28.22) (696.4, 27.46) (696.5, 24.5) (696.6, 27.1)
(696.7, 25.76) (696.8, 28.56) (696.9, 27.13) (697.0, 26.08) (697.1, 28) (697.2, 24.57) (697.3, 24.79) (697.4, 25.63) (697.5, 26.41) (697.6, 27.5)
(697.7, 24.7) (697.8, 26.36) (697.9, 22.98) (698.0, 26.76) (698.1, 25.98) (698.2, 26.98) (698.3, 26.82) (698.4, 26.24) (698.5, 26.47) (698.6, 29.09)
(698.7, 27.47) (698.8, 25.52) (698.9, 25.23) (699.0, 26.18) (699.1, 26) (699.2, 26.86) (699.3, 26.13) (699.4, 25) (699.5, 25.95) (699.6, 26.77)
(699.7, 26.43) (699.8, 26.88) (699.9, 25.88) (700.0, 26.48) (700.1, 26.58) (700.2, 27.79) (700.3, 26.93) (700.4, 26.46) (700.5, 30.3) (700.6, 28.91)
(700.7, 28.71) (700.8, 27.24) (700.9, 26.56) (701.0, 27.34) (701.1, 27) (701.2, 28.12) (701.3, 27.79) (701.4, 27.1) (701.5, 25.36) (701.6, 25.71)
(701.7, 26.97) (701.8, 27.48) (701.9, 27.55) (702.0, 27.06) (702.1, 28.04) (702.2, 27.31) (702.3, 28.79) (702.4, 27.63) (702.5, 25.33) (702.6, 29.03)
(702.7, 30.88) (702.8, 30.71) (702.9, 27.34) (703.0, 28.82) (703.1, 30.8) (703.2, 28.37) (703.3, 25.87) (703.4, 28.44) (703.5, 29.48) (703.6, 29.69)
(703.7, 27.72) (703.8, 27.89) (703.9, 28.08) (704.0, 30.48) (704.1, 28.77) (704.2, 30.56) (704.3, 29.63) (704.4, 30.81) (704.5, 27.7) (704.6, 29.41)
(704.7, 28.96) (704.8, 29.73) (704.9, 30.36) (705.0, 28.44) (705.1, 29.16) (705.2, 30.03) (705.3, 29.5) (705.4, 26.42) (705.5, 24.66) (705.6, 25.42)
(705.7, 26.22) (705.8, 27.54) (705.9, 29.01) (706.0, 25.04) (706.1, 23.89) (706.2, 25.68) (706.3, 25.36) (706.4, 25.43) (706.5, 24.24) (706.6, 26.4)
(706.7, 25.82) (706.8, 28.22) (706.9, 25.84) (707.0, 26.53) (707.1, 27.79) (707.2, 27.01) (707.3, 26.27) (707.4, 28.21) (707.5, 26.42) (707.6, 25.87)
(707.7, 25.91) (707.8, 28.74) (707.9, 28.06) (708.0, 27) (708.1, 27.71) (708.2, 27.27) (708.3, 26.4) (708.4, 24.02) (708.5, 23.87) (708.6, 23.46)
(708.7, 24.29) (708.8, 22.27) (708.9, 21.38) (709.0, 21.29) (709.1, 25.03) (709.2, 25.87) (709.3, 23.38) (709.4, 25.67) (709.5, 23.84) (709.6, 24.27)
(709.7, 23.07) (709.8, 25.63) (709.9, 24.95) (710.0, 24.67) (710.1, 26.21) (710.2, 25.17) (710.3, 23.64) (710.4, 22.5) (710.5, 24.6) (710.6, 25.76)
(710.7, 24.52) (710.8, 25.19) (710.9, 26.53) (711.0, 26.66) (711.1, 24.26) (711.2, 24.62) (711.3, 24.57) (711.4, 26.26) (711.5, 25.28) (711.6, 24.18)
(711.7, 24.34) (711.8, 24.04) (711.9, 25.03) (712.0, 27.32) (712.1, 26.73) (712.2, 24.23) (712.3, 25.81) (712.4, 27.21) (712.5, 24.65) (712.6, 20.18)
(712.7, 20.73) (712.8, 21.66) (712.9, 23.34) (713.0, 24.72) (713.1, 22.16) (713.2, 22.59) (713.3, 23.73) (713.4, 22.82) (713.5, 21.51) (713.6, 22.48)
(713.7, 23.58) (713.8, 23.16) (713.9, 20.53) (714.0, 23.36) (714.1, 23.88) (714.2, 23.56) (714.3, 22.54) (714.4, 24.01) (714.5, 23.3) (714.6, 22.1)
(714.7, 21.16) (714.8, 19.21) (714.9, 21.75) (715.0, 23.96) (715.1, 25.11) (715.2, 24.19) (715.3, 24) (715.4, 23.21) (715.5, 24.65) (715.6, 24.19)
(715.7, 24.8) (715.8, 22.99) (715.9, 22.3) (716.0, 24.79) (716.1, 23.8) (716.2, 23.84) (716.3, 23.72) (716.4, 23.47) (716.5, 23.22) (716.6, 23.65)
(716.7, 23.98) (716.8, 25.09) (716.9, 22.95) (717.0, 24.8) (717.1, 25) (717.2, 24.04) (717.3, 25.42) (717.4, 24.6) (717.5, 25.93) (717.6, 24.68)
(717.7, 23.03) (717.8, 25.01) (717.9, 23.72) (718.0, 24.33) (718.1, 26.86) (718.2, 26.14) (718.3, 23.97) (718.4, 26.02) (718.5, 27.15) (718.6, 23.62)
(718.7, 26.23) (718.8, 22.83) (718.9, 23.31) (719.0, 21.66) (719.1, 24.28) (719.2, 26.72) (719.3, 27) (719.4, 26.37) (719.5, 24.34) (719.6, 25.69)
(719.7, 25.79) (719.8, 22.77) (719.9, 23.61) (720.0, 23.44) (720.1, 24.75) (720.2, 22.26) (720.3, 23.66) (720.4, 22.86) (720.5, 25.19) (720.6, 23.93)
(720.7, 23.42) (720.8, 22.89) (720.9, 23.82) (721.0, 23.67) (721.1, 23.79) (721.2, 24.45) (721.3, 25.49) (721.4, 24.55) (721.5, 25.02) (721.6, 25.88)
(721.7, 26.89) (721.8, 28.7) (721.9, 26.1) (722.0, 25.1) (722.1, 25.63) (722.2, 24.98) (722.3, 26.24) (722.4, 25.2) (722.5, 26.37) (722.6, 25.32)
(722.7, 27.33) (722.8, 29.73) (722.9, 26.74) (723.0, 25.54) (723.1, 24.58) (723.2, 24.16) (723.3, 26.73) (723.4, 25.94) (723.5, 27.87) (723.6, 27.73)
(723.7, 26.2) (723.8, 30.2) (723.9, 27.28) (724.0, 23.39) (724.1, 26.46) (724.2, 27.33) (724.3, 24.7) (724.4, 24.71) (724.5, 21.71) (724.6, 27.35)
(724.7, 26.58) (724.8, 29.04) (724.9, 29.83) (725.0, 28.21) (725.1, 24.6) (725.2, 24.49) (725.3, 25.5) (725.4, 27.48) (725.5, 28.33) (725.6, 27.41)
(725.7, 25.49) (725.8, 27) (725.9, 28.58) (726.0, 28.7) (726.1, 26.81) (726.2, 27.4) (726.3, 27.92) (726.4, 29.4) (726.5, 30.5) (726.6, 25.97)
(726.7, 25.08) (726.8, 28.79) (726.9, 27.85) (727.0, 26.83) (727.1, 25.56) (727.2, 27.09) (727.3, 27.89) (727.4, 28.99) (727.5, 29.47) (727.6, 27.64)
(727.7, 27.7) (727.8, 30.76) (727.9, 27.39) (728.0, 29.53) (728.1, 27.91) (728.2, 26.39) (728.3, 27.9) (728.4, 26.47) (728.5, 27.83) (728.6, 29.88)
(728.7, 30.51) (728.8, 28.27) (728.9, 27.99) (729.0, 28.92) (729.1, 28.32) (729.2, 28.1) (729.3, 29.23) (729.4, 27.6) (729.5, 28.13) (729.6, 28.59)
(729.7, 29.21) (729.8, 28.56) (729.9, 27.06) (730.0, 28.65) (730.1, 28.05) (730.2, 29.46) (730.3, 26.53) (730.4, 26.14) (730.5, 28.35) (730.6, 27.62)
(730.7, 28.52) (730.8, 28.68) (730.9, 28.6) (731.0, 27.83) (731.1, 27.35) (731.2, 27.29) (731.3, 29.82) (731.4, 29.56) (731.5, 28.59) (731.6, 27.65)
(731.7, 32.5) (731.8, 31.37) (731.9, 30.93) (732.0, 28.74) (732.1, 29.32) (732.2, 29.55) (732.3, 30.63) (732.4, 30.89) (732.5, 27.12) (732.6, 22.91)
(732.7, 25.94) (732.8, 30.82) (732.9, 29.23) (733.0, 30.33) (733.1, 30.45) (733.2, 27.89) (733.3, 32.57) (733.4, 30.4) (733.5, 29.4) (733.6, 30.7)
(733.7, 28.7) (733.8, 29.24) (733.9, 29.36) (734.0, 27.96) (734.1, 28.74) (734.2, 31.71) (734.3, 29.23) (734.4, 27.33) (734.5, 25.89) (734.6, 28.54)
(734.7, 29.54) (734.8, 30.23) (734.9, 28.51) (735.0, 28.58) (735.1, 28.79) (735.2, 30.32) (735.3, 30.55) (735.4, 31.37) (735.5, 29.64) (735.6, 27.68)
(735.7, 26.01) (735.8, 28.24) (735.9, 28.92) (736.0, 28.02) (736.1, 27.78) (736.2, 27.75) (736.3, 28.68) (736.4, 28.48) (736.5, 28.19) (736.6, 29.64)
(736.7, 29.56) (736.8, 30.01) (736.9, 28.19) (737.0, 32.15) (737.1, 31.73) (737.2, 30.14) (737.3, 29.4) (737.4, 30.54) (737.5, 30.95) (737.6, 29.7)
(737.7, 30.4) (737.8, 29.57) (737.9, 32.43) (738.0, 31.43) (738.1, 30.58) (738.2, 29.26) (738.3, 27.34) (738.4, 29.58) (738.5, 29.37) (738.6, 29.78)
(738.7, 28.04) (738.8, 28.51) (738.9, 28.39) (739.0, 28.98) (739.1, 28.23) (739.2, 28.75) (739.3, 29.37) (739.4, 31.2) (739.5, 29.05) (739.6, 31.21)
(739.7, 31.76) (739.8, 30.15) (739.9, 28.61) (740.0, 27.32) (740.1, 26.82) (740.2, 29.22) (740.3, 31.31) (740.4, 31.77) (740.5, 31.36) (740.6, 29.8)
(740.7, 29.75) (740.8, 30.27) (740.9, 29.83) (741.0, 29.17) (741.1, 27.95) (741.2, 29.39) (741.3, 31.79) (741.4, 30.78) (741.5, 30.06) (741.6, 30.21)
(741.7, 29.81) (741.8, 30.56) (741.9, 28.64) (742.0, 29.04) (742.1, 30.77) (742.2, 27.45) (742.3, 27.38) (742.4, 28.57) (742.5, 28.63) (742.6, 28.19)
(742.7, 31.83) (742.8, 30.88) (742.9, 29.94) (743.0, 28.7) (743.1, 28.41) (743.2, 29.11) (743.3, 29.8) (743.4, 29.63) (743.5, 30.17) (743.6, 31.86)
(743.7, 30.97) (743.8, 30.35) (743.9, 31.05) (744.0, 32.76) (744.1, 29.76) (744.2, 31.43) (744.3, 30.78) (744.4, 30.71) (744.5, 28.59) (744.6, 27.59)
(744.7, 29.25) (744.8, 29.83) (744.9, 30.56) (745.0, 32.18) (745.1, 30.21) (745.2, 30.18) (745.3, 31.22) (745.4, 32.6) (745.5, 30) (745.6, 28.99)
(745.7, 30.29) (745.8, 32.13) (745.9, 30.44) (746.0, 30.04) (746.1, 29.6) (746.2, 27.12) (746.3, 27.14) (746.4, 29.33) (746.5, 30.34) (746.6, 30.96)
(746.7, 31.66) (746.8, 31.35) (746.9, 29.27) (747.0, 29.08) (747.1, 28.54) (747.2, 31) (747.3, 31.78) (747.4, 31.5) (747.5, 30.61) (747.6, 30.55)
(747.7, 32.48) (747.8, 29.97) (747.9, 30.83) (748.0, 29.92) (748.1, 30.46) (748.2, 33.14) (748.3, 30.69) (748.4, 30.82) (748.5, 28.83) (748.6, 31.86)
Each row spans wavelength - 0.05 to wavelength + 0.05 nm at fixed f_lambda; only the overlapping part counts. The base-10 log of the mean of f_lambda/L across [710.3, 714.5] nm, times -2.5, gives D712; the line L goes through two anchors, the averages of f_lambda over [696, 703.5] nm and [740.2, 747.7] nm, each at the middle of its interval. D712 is 0.16 mag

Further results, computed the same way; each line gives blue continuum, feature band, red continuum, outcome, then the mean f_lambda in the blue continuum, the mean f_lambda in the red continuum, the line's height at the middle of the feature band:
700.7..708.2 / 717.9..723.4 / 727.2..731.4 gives 0.12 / 27.6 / 28.3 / 28.1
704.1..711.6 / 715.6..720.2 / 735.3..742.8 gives 0.12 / 26.1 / 29.5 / 27.2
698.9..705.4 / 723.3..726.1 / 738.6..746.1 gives 0.09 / 27.9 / 29.9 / 29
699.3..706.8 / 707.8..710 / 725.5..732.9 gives 0.12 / 27.6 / 28.3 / 27.8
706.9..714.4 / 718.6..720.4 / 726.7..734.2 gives 0.09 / 24.6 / 28.6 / 26.4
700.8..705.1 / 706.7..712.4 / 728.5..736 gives 0.13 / 28.3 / 28.9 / 28.4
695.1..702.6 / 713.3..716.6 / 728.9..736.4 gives 0.19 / 26.7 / 28.8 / 27.7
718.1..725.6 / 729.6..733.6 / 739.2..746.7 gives -0.05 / 25.5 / 29.9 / 27.6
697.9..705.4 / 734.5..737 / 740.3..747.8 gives 0.03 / 27.7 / 30.1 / 29.6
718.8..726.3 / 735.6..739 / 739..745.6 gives -0.02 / 25.7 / 29.9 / 28.8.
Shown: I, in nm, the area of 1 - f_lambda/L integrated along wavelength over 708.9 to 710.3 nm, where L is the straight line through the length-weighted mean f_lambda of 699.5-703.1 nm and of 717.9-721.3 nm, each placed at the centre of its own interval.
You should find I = 0.09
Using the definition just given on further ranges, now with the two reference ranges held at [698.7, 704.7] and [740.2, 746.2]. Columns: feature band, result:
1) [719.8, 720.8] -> 0.18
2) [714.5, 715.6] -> 0.21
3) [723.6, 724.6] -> 0.10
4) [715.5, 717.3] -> 0.29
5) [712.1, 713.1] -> 0.16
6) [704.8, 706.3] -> 0.04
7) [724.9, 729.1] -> 0.20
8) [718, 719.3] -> 0.17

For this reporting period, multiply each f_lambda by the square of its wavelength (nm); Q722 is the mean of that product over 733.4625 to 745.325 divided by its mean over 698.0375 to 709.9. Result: 1.2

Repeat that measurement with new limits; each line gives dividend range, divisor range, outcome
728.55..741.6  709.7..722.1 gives 1.27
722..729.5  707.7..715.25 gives 1.17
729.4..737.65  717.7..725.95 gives 1.17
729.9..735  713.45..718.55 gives 1.27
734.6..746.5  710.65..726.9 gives 1.26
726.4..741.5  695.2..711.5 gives 1.19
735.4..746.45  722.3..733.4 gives 1.11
